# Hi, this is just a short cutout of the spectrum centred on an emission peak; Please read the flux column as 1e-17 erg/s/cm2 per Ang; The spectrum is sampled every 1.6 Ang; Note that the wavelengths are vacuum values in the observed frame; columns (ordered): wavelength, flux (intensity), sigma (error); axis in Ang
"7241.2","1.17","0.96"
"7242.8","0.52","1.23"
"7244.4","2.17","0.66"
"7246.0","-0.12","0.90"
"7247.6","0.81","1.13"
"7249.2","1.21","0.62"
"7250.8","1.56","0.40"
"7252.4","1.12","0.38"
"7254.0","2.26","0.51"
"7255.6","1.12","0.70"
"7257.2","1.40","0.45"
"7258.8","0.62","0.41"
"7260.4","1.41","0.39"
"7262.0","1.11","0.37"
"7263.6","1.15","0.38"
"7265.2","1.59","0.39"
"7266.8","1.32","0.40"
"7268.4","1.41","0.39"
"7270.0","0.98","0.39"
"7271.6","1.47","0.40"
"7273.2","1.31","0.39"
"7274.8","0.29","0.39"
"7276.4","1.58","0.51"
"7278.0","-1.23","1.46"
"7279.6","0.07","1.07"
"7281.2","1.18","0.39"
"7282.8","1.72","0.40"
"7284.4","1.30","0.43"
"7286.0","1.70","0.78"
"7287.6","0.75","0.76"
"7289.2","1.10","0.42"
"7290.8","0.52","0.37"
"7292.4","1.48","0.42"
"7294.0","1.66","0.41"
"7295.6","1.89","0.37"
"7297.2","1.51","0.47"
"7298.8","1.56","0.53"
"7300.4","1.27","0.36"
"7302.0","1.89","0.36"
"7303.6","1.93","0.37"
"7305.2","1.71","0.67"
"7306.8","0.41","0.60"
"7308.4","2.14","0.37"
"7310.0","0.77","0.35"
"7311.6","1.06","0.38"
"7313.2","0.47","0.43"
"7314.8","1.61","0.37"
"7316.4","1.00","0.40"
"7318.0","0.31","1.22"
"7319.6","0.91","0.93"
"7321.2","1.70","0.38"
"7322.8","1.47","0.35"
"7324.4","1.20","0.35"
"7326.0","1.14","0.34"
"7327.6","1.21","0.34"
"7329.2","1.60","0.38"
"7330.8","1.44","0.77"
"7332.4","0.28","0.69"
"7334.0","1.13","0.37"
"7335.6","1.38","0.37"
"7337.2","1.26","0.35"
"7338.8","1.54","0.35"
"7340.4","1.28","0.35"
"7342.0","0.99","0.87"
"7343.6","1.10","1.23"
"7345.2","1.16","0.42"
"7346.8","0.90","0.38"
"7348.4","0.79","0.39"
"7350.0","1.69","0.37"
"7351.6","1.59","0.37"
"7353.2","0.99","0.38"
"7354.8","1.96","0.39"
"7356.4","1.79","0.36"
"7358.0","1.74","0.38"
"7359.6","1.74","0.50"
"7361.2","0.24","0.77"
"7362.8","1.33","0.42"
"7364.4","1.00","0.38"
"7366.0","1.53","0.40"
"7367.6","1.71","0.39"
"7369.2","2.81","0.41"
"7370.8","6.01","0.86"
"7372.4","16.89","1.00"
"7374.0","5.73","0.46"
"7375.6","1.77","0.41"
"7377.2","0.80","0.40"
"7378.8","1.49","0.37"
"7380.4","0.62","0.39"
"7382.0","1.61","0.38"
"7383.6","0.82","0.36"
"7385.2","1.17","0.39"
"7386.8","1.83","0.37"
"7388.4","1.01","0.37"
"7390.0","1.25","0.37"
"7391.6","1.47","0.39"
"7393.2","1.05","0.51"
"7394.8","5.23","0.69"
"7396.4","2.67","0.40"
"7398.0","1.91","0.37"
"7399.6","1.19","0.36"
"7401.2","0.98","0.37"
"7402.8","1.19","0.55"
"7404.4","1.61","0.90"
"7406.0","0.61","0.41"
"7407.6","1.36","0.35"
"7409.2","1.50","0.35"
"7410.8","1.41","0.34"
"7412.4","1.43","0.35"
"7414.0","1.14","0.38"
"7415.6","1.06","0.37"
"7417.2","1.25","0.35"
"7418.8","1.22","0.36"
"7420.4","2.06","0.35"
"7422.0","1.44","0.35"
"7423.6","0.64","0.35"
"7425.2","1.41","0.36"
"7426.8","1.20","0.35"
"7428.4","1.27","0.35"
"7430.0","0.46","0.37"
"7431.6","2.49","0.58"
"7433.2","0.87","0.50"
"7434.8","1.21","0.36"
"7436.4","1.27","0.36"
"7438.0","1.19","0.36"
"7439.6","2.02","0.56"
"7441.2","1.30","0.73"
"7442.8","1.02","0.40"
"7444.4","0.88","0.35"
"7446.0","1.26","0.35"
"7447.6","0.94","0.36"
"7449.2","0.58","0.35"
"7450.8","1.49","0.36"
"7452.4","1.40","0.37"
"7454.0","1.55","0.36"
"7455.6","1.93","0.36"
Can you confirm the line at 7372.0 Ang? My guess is H-alpha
